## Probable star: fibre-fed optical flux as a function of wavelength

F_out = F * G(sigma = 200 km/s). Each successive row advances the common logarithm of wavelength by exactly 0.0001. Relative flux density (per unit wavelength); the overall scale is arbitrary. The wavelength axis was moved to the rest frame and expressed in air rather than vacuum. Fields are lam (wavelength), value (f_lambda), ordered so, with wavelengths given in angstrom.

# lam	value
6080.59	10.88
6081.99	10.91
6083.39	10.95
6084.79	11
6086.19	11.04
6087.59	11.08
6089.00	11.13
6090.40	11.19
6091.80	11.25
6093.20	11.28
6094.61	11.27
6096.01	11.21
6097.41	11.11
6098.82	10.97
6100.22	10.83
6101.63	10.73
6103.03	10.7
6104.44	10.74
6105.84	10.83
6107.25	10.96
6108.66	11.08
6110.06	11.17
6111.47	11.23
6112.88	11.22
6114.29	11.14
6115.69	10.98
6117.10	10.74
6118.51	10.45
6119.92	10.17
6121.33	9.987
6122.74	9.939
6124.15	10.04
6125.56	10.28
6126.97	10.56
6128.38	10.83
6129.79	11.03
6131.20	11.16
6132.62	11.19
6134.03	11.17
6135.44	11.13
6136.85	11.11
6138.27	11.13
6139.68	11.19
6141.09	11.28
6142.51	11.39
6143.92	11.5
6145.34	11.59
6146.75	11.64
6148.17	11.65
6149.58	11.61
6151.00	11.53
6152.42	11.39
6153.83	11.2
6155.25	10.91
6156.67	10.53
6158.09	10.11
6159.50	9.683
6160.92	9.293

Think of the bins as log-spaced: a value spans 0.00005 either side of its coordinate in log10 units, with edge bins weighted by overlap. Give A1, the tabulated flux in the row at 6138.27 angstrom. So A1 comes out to 11.13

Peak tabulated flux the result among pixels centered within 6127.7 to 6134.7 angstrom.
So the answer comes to 11.19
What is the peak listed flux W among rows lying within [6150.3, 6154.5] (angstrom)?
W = 11.53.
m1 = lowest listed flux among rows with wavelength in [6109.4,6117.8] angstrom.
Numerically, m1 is 10.74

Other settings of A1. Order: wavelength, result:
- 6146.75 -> 11.64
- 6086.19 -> 11.04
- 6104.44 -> 10.74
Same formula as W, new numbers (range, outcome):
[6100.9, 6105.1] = 10.74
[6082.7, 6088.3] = 11.08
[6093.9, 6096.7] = 11.27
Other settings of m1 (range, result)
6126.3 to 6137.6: 10.56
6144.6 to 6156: 10.91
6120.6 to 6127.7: 9.939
